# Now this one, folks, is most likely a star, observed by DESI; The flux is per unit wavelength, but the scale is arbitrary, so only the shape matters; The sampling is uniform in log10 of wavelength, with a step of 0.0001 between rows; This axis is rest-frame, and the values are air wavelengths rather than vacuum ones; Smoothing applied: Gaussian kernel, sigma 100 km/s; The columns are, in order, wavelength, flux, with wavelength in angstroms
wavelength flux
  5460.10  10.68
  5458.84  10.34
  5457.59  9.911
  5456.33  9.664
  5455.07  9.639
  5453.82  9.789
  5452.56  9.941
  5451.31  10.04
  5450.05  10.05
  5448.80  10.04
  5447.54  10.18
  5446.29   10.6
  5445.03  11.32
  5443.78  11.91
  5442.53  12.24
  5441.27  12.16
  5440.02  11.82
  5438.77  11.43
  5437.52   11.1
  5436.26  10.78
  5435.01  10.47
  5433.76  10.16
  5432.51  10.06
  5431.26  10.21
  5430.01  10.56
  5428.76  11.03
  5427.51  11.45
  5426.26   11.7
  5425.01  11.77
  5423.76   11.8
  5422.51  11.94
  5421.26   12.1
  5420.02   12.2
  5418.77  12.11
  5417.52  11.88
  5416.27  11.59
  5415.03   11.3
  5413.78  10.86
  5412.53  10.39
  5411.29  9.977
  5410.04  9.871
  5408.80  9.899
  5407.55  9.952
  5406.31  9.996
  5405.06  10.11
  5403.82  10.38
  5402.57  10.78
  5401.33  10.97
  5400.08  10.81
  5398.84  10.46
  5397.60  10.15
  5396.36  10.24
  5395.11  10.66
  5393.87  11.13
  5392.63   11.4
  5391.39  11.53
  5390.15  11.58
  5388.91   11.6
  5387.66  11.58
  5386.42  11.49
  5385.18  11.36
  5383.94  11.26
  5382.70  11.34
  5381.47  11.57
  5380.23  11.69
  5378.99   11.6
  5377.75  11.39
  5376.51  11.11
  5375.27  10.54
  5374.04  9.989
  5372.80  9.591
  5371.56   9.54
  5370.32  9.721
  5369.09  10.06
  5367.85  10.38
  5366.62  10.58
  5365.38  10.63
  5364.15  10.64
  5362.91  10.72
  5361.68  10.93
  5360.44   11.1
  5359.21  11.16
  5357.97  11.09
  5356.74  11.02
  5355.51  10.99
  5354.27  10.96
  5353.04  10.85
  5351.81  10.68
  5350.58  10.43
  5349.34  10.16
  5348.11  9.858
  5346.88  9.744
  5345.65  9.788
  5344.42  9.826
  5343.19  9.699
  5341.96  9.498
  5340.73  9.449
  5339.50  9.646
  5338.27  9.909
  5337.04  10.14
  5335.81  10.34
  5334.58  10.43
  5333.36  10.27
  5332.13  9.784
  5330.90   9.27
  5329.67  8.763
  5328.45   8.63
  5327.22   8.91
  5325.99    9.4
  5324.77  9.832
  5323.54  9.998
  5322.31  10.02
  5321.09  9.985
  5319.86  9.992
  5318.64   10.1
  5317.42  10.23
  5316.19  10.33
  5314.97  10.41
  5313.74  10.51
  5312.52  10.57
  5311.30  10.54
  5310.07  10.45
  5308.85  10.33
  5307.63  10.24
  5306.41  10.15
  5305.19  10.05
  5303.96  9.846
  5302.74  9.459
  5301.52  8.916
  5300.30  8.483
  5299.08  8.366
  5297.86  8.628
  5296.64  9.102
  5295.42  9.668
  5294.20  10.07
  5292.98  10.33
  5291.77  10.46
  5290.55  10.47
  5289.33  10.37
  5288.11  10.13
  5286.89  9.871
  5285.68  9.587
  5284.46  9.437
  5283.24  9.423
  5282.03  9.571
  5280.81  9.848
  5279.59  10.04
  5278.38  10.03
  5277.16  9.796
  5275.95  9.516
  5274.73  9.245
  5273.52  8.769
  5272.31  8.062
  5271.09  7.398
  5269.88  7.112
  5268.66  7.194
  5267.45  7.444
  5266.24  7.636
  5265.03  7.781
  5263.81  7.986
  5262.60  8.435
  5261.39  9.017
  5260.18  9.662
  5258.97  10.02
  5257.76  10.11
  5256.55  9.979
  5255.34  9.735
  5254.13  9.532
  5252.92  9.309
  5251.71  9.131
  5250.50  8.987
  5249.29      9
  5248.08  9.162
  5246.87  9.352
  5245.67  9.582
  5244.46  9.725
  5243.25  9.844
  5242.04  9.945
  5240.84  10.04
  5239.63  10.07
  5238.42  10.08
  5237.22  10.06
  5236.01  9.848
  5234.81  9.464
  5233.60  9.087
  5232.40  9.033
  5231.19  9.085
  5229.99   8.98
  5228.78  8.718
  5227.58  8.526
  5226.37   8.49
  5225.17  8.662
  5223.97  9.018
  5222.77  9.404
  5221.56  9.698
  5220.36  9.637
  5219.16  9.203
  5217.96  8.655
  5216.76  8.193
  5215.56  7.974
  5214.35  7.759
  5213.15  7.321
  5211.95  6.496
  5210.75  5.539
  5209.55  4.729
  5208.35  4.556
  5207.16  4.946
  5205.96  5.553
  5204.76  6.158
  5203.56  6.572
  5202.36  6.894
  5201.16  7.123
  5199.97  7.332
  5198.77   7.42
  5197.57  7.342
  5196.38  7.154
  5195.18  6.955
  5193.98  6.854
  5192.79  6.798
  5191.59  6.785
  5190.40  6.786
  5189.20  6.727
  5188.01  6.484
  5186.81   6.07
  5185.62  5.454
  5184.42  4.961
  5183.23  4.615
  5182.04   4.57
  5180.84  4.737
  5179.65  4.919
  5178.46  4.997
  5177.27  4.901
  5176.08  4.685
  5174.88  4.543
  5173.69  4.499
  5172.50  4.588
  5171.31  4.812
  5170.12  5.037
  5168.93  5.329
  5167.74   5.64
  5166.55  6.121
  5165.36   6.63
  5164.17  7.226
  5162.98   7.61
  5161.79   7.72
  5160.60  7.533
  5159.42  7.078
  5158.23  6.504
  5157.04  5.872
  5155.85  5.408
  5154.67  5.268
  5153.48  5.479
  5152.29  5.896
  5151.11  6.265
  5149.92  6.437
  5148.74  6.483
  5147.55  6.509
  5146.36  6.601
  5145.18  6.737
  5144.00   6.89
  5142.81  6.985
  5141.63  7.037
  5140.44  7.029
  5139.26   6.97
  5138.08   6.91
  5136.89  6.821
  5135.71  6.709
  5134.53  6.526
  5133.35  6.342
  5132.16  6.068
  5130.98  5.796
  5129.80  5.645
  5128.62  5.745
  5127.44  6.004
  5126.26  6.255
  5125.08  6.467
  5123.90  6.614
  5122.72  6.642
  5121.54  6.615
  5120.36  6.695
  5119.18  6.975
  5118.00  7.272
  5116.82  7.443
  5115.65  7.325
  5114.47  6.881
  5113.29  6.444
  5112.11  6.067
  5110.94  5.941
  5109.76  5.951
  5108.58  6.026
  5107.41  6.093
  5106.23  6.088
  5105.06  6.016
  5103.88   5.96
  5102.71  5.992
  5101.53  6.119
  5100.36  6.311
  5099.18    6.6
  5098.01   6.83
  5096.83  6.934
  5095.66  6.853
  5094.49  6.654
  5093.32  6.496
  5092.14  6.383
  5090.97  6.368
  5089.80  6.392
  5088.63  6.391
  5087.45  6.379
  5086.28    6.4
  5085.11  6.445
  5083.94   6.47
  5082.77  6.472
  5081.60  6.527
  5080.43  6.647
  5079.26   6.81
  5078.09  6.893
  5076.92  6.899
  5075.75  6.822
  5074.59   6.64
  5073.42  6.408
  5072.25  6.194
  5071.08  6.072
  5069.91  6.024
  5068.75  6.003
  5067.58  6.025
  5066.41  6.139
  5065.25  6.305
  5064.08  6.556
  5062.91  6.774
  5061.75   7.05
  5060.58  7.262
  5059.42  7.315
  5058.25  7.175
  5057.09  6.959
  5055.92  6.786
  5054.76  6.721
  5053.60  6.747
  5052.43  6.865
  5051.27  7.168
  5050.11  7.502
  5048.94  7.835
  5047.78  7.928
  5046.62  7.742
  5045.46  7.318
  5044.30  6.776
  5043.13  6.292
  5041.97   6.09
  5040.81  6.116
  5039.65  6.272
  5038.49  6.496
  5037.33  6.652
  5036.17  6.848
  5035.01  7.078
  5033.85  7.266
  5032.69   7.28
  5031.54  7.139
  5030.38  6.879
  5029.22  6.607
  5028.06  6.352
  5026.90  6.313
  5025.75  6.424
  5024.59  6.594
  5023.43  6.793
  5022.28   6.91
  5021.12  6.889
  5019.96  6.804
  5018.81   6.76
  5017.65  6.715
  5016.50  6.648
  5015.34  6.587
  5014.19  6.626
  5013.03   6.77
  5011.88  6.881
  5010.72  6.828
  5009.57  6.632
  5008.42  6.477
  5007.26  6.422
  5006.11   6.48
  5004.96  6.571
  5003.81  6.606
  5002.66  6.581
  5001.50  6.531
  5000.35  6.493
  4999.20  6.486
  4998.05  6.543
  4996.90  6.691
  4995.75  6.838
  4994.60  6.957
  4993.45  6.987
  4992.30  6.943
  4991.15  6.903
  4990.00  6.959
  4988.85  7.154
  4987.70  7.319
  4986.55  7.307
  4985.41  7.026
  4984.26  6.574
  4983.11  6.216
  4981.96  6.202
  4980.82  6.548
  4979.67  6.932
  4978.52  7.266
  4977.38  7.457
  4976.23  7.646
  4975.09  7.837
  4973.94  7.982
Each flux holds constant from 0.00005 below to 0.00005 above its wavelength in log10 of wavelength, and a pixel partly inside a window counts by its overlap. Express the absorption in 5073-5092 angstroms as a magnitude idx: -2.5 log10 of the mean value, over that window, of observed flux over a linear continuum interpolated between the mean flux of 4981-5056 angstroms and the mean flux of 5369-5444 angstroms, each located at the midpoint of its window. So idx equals 0.14 mag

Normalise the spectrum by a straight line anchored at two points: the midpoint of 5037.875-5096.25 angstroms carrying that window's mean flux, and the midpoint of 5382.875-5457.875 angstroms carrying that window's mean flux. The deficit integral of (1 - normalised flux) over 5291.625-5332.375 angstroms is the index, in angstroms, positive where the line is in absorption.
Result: -0.6 angstroms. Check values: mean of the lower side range 6.68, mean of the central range 9.75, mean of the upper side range 10.9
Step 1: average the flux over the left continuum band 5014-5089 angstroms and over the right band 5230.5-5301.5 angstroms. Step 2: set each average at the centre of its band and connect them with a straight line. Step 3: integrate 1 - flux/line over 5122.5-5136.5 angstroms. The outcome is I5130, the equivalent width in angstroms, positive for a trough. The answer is 2.61 angstroms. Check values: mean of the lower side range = 6.72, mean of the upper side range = 9.29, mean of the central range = 6.23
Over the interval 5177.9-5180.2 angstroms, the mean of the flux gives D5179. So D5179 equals 4.96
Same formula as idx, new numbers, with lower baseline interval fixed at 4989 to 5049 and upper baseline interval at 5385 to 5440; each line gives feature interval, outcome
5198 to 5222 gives 0.239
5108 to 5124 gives 0.176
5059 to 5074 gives 0.127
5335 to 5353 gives 0.029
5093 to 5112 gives 0.211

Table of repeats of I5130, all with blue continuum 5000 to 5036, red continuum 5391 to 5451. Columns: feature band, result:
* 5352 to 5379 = -0.7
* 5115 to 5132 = 2.8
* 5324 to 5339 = 0.5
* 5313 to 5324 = -0.4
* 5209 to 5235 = 1.5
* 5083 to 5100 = 2.1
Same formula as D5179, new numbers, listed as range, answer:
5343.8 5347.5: 9.8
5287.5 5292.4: 10.4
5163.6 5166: 6.91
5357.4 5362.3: 11.1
